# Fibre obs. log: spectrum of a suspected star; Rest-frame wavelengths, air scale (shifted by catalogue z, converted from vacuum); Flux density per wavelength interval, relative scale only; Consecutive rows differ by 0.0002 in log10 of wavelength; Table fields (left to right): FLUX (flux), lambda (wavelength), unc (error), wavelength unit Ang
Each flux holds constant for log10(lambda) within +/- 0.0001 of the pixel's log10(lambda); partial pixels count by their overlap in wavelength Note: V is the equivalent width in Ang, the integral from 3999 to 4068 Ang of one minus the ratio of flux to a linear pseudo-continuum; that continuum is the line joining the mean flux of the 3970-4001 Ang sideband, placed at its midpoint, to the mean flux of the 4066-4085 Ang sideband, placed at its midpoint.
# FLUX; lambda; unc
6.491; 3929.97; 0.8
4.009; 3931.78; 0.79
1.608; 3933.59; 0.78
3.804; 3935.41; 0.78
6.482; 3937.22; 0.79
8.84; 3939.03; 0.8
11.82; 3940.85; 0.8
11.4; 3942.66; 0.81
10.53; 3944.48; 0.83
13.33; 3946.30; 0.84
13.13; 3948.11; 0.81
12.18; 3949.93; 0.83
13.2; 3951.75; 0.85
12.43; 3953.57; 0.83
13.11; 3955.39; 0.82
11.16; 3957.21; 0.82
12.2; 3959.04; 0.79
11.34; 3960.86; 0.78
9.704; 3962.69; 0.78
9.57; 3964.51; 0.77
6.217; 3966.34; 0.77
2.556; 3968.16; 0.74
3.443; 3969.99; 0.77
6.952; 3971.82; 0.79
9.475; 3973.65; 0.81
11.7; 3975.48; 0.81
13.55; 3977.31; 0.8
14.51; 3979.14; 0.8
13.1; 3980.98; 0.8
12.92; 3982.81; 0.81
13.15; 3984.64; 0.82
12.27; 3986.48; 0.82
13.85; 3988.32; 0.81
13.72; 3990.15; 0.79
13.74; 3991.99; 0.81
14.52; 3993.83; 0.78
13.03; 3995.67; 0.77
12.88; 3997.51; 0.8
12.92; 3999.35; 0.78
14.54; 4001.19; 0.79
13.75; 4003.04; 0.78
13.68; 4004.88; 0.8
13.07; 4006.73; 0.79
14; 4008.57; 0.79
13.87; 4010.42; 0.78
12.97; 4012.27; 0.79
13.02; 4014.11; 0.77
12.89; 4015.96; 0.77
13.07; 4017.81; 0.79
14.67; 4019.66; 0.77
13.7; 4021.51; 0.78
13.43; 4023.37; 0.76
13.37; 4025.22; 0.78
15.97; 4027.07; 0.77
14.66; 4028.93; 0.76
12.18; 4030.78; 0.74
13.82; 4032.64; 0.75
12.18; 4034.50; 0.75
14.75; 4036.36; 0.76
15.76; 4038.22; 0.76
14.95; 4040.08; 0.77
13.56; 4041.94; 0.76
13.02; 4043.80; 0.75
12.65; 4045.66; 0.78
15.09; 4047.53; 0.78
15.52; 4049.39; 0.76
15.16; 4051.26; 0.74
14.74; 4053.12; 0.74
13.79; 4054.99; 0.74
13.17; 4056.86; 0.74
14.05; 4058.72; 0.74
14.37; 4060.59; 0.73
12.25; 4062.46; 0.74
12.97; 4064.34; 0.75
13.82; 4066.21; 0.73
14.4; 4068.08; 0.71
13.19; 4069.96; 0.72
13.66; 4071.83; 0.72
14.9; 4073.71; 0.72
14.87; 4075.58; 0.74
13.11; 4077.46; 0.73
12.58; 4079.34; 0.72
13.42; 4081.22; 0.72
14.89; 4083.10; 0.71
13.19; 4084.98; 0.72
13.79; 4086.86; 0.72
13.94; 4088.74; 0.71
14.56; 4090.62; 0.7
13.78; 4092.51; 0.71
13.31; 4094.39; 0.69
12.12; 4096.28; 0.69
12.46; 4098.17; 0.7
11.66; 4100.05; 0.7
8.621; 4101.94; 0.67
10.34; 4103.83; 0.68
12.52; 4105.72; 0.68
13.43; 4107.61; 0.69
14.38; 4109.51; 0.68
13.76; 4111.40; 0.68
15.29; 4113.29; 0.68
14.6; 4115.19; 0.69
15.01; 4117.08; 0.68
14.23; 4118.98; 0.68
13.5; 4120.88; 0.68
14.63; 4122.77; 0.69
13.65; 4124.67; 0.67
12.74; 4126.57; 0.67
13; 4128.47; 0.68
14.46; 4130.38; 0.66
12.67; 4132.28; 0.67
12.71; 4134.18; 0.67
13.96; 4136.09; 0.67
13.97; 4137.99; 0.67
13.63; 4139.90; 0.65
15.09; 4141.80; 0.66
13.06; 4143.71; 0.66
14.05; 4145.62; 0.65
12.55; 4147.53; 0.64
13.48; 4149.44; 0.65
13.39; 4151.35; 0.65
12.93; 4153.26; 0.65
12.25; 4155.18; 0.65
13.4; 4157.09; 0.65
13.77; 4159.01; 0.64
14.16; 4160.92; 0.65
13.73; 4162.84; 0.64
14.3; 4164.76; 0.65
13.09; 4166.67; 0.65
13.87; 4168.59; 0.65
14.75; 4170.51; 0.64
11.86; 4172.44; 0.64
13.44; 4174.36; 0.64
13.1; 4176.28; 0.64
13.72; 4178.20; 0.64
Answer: -3.4 Ang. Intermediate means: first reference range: 12.4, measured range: 13.8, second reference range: 13.9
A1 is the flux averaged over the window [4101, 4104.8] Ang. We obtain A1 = 9.5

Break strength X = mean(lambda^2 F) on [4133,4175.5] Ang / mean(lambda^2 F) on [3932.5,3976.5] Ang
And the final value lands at 1.6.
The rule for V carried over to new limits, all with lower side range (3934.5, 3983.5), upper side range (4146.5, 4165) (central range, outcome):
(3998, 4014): -3.6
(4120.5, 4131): -0.6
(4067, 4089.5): -3.1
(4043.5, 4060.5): -3.5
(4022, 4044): -4.9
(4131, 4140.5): -0.3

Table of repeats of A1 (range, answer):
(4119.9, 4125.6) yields 13.9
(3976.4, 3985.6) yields 13.4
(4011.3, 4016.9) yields 13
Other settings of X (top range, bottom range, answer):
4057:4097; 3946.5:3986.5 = 1.33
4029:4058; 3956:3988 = 1.41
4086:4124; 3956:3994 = 1.30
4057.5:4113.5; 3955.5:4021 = 1.16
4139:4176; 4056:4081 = 1.03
